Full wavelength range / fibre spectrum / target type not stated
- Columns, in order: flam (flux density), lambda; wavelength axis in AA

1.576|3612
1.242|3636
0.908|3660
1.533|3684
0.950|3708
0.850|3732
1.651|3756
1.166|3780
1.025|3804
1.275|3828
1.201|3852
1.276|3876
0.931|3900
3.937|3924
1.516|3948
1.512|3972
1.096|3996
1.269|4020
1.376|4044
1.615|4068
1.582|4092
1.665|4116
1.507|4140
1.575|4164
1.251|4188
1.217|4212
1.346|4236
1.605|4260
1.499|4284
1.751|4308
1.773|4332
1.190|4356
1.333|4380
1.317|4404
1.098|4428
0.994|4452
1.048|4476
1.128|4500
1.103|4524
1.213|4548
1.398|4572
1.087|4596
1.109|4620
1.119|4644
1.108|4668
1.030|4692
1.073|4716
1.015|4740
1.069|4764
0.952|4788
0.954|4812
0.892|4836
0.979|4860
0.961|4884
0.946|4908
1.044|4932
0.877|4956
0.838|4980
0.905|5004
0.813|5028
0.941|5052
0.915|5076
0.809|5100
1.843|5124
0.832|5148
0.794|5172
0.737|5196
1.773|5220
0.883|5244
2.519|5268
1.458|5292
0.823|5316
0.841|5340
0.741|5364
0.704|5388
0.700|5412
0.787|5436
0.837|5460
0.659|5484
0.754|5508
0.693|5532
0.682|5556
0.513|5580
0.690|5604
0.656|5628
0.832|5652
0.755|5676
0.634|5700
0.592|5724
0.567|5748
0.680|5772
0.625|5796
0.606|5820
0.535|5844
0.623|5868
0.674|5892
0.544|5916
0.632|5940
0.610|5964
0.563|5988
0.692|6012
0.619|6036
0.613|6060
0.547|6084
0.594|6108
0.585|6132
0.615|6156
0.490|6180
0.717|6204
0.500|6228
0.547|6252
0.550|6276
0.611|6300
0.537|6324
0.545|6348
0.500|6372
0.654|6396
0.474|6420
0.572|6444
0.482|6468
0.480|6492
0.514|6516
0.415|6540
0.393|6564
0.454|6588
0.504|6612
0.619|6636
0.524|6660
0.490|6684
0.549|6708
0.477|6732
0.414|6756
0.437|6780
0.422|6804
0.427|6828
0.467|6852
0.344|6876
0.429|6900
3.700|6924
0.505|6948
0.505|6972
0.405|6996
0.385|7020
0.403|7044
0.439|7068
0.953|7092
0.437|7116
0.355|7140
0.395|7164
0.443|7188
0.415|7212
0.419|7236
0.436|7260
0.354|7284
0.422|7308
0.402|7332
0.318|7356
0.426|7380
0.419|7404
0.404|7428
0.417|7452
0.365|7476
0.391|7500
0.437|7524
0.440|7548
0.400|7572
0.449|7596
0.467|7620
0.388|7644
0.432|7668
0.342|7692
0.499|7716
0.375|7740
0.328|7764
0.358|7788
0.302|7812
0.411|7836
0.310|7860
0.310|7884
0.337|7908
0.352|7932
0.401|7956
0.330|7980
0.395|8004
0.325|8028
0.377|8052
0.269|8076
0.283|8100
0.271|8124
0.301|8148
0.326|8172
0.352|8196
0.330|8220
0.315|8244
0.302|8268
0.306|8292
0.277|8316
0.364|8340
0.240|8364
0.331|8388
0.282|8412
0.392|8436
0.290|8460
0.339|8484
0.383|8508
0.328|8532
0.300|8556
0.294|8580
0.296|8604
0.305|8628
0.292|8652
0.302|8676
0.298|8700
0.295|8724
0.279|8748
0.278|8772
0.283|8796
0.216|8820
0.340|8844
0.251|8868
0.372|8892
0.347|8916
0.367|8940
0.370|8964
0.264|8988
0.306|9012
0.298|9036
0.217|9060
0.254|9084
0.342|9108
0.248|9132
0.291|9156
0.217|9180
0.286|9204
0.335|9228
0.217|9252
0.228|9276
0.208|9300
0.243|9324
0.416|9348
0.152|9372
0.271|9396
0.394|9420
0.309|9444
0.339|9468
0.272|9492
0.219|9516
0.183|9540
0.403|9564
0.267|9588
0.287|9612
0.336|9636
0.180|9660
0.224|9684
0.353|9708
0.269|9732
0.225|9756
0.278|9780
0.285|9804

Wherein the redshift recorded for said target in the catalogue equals 0.054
